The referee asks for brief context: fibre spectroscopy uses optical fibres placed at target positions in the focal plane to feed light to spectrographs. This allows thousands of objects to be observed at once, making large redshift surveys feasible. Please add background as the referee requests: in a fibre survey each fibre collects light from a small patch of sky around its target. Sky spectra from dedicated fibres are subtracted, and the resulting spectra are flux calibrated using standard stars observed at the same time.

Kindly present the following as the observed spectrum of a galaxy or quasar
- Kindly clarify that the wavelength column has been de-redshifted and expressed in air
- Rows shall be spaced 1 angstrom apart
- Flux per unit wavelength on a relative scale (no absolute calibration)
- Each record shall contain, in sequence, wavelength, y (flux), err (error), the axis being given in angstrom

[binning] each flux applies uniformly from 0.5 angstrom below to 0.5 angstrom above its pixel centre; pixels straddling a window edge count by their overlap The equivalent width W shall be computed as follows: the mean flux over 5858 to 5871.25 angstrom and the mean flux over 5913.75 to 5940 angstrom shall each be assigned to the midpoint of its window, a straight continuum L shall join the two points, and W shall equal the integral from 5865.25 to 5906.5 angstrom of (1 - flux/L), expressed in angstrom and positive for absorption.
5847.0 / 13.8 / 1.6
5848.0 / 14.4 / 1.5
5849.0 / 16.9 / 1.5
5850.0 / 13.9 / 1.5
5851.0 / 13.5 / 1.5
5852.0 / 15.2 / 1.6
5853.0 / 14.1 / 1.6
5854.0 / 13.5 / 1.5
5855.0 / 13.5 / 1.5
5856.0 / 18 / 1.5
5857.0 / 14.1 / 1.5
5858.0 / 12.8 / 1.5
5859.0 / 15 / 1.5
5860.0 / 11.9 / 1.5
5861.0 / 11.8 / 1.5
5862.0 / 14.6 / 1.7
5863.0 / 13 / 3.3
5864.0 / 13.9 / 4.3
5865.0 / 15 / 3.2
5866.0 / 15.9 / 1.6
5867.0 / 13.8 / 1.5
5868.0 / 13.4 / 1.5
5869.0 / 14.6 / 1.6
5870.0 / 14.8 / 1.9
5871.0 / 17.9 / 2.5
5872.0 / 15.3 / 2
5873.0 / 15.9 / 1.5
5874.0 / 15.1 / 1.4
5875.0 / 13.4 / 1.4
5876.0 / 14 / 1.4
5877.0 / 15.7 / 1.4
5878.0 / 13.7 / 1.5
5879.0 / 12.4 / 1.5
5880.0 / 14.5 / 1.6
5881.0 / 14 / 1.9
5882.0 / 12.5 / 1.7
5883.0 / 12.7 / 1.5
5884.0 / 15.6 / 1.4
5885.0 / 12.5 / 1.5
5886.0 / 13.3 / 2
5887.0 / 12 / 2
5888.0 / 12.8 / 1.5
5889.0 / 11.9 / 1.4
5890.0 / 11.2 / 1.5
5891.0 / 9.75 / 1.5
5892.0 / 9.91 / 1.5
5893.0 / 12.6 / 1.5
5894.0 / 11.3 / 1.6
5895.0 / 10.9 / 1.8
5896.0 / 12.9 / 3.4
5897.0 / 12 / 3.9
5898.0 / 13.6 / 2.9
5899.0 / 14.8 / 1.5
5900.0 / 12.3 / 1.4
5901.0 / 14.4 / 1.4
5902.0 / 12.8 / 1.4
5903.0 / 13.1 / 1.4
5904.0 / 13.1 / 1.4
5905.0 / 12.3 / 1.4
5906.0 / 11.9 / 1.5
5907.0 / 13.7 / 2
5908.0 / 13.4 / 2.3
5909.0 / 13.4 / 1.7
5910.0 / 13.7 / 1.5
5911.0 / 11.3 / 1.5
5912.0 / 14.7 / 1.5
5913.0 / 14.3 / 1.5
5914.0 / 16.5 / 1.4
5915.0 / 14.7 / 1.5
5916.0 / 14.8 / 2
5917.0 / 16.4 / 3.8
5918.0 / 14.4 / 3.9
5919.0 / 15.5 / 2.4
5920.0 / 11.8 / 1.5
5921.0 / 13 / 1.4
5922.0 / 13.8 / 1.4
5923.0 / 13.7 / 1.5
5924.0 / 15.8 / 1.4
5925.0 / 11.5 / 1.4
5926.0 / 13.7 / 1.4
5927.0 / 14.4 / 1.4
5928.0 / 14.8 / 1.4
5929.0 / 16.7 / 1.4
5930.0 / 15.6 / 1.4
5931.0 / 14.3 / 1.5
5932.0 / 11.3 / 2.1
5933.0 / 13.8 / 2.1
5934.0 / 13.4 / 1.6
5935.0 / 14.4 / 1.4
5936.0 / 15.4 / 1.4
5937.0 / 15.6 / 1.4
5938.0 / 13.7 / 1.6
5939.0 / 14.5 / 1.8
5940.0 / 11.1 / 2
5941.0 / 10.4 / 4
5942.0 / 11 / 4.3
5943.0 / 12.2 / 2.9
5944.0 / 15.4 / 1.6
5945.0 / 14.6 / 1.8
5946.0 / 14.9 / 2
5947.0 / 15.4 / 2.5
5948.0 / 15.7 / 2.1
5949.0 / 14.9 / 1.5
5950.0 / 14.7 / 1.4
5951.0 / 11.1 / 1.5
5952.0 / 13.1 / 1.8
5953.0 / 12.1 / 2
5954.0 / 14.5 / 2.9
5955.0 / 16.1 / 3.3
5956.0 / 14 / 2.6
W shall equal 2.5 angstrom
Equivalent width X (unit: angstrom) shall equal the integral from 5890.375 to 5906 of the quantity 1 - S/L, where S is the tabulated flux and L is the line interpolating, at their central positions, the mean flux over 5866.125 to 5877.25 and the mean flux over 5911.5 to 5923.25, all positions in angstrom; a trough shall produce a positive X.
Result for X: 2.5 angstrom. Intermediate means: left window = 14.9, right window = 14.5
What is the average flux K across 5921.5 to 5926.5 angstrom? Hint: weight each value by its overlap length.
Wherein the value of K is 13.7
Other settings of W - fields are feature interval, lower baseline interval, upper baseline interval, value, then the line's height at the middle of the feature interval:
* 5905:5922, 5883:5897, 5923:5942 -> -1.1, 13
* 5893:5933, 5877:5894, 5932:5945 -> -1.9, 13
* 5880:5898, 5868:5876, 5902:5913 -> 2.3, 14.1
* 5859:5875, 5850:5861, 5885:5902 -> -1.1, 13.5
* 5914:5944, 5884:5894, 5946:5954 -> -1.5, 13.3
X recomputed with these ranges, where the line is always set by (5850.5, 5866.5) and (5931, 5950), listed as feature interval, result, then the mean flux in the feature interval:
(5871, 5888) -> 0.0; 14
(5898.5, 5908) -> 0.5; 13.2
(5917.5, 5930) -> -0.3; 14.2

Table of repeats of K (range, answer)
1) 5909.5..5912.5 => 13.2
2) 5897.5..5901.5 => 13.8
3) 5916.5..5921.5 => 14.2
